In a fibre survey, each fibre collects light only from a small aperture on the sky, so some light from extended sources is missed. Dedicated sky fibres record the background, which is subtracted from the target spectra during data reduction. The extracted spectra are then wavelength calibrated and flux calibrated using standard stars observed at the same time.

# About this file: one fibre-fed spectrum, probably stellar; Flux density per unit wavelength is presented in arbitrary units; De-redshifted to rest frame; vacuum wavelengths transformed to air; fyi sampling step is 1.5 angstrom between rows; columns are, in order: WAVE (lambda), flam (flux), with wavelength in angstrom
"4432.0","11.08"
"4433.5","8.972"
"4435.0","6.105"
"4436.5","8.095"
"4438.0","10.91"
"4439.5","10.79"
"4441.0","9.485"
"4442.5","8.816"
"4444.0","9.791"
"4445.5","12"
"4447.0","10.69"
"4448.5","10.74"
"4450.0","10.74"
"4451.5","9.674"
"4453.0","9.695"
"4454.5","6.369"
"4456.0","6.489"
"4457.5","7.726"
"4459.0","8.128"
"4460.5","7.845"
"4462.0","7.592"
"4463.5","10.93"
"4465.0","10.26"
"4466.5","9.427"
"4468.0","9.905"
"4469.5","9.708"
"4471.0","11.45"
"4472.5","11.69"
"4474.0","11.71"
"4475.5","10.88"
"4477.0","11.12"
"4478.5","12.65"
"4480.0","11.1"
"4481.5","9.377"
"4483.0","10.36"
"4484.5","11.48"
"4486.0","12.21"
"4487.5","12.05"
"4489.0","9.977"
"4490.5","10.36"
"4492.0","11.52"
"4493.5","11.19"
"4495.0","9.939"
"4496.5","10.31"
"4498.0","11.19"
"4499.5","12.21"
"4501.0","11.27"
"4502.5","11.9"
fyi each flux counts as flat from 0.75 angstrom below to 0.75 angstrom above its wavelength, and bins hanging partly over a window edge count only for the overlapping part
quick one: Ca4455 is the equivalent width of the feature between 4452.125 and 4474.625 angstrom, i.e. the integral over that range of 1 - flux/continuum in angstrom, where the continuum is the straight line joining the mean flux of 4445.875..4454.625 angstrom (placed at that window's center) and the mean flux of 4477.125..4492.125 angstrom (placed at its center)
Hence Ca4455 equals 2.55 angstrom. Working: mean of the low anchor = 9.99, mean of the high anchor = 11.1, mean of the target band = 9.25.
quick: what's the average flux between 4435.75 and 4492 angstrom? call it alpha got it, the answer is 10.1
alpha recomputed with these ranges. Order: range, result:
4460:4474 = 10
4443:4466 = 9.24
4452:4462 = 7.75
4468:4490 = 11.1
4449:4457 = 8.63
